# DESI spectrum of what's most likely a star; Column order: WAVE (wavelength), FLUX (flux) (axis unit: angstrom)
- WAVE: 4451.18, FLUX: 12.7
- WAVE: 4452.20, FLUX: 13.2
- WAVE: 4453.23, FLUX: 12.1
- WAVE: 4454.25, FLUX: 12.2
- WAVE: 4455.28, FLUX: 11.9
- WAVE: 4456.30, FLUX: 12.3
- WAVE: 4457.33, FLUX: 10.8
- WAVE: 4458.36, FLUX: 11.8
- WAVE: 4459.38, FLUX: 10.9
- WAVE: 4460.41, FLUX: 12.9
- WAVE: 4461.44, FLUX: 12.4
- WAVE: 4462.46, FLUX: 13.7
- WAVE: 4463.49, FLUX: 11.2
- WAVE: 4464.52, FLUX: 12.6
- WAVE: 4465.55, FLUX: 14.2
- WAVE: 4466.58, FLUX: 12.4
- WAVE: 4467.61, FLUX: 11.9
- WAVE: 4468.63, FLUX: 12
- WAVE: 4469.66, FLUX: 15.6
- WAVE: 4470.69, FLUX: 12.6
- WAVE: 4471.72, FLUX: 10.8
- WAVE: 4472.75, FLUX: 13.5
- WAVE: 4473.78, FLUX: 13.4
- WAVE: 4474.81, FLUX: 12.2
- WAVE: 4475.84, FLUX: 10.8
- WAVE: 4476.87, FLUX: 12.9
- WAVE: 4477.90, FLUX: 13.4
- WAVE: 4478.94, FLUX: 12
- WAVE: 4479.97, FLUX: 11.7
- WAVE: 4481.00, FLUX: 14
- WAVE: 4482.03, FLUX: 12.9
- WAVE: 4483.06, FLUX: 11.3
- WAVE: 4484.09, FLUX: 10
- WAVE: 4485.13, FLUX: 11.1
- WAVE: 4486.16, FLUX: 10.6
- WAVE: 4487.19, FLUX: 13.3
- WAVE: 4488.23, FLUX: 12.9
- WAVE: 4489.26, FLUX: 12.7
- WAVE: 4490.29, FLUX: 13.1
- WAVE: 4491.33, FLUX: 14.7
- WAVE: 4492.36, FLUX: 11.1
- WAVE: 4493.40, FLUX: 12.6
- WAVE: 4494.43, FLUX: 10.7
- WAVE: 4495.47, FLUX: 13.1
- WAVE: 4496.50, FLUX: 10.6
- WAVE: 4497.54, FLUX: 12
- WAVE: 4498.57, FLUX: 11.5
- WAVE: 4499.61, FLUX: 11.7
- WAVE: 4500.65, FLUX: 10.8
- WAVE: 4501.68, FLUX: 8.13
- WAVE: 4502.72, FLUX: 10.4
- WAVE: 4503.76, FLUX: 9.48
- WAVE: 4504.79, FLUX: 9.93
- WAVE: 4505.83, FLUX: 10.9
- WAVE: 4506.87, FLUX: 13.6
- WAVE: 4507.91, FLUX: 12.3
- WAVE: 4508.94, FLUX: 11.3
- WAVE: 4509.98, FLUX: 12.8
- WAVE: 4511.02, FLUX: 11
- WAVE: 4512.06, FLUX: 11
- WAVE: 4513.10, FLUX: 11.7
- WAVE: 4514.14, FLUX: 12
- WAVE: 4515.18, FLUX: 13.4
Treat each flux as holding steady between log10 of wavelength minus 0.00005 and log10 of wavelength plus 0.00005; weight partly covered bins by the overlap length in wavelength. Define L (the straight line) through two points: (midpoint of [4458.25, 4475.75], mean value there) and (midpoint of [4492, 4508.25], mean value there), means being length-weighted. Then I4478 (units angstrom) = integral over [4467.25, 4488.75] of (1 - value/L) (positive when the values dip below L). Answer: -0.4 angstrom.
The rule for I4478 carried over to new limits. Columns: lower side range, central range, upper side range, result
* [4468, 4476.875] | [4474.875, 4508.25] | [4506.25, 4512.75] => 1.5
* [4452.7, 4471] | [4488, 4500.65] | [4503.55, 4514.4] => -0.4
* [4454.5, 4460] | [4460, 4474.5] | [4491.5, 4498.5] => -1.4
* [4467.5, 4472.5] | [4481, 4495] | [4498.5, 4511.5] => -0.4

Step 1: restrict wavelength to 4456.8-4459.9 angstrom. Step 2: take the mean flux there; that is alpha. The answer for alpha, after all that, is 11.2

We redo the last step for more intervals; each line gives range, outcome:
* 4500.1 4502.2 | 9.5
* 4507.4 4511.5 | 11.9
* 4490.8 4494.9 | 12.3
